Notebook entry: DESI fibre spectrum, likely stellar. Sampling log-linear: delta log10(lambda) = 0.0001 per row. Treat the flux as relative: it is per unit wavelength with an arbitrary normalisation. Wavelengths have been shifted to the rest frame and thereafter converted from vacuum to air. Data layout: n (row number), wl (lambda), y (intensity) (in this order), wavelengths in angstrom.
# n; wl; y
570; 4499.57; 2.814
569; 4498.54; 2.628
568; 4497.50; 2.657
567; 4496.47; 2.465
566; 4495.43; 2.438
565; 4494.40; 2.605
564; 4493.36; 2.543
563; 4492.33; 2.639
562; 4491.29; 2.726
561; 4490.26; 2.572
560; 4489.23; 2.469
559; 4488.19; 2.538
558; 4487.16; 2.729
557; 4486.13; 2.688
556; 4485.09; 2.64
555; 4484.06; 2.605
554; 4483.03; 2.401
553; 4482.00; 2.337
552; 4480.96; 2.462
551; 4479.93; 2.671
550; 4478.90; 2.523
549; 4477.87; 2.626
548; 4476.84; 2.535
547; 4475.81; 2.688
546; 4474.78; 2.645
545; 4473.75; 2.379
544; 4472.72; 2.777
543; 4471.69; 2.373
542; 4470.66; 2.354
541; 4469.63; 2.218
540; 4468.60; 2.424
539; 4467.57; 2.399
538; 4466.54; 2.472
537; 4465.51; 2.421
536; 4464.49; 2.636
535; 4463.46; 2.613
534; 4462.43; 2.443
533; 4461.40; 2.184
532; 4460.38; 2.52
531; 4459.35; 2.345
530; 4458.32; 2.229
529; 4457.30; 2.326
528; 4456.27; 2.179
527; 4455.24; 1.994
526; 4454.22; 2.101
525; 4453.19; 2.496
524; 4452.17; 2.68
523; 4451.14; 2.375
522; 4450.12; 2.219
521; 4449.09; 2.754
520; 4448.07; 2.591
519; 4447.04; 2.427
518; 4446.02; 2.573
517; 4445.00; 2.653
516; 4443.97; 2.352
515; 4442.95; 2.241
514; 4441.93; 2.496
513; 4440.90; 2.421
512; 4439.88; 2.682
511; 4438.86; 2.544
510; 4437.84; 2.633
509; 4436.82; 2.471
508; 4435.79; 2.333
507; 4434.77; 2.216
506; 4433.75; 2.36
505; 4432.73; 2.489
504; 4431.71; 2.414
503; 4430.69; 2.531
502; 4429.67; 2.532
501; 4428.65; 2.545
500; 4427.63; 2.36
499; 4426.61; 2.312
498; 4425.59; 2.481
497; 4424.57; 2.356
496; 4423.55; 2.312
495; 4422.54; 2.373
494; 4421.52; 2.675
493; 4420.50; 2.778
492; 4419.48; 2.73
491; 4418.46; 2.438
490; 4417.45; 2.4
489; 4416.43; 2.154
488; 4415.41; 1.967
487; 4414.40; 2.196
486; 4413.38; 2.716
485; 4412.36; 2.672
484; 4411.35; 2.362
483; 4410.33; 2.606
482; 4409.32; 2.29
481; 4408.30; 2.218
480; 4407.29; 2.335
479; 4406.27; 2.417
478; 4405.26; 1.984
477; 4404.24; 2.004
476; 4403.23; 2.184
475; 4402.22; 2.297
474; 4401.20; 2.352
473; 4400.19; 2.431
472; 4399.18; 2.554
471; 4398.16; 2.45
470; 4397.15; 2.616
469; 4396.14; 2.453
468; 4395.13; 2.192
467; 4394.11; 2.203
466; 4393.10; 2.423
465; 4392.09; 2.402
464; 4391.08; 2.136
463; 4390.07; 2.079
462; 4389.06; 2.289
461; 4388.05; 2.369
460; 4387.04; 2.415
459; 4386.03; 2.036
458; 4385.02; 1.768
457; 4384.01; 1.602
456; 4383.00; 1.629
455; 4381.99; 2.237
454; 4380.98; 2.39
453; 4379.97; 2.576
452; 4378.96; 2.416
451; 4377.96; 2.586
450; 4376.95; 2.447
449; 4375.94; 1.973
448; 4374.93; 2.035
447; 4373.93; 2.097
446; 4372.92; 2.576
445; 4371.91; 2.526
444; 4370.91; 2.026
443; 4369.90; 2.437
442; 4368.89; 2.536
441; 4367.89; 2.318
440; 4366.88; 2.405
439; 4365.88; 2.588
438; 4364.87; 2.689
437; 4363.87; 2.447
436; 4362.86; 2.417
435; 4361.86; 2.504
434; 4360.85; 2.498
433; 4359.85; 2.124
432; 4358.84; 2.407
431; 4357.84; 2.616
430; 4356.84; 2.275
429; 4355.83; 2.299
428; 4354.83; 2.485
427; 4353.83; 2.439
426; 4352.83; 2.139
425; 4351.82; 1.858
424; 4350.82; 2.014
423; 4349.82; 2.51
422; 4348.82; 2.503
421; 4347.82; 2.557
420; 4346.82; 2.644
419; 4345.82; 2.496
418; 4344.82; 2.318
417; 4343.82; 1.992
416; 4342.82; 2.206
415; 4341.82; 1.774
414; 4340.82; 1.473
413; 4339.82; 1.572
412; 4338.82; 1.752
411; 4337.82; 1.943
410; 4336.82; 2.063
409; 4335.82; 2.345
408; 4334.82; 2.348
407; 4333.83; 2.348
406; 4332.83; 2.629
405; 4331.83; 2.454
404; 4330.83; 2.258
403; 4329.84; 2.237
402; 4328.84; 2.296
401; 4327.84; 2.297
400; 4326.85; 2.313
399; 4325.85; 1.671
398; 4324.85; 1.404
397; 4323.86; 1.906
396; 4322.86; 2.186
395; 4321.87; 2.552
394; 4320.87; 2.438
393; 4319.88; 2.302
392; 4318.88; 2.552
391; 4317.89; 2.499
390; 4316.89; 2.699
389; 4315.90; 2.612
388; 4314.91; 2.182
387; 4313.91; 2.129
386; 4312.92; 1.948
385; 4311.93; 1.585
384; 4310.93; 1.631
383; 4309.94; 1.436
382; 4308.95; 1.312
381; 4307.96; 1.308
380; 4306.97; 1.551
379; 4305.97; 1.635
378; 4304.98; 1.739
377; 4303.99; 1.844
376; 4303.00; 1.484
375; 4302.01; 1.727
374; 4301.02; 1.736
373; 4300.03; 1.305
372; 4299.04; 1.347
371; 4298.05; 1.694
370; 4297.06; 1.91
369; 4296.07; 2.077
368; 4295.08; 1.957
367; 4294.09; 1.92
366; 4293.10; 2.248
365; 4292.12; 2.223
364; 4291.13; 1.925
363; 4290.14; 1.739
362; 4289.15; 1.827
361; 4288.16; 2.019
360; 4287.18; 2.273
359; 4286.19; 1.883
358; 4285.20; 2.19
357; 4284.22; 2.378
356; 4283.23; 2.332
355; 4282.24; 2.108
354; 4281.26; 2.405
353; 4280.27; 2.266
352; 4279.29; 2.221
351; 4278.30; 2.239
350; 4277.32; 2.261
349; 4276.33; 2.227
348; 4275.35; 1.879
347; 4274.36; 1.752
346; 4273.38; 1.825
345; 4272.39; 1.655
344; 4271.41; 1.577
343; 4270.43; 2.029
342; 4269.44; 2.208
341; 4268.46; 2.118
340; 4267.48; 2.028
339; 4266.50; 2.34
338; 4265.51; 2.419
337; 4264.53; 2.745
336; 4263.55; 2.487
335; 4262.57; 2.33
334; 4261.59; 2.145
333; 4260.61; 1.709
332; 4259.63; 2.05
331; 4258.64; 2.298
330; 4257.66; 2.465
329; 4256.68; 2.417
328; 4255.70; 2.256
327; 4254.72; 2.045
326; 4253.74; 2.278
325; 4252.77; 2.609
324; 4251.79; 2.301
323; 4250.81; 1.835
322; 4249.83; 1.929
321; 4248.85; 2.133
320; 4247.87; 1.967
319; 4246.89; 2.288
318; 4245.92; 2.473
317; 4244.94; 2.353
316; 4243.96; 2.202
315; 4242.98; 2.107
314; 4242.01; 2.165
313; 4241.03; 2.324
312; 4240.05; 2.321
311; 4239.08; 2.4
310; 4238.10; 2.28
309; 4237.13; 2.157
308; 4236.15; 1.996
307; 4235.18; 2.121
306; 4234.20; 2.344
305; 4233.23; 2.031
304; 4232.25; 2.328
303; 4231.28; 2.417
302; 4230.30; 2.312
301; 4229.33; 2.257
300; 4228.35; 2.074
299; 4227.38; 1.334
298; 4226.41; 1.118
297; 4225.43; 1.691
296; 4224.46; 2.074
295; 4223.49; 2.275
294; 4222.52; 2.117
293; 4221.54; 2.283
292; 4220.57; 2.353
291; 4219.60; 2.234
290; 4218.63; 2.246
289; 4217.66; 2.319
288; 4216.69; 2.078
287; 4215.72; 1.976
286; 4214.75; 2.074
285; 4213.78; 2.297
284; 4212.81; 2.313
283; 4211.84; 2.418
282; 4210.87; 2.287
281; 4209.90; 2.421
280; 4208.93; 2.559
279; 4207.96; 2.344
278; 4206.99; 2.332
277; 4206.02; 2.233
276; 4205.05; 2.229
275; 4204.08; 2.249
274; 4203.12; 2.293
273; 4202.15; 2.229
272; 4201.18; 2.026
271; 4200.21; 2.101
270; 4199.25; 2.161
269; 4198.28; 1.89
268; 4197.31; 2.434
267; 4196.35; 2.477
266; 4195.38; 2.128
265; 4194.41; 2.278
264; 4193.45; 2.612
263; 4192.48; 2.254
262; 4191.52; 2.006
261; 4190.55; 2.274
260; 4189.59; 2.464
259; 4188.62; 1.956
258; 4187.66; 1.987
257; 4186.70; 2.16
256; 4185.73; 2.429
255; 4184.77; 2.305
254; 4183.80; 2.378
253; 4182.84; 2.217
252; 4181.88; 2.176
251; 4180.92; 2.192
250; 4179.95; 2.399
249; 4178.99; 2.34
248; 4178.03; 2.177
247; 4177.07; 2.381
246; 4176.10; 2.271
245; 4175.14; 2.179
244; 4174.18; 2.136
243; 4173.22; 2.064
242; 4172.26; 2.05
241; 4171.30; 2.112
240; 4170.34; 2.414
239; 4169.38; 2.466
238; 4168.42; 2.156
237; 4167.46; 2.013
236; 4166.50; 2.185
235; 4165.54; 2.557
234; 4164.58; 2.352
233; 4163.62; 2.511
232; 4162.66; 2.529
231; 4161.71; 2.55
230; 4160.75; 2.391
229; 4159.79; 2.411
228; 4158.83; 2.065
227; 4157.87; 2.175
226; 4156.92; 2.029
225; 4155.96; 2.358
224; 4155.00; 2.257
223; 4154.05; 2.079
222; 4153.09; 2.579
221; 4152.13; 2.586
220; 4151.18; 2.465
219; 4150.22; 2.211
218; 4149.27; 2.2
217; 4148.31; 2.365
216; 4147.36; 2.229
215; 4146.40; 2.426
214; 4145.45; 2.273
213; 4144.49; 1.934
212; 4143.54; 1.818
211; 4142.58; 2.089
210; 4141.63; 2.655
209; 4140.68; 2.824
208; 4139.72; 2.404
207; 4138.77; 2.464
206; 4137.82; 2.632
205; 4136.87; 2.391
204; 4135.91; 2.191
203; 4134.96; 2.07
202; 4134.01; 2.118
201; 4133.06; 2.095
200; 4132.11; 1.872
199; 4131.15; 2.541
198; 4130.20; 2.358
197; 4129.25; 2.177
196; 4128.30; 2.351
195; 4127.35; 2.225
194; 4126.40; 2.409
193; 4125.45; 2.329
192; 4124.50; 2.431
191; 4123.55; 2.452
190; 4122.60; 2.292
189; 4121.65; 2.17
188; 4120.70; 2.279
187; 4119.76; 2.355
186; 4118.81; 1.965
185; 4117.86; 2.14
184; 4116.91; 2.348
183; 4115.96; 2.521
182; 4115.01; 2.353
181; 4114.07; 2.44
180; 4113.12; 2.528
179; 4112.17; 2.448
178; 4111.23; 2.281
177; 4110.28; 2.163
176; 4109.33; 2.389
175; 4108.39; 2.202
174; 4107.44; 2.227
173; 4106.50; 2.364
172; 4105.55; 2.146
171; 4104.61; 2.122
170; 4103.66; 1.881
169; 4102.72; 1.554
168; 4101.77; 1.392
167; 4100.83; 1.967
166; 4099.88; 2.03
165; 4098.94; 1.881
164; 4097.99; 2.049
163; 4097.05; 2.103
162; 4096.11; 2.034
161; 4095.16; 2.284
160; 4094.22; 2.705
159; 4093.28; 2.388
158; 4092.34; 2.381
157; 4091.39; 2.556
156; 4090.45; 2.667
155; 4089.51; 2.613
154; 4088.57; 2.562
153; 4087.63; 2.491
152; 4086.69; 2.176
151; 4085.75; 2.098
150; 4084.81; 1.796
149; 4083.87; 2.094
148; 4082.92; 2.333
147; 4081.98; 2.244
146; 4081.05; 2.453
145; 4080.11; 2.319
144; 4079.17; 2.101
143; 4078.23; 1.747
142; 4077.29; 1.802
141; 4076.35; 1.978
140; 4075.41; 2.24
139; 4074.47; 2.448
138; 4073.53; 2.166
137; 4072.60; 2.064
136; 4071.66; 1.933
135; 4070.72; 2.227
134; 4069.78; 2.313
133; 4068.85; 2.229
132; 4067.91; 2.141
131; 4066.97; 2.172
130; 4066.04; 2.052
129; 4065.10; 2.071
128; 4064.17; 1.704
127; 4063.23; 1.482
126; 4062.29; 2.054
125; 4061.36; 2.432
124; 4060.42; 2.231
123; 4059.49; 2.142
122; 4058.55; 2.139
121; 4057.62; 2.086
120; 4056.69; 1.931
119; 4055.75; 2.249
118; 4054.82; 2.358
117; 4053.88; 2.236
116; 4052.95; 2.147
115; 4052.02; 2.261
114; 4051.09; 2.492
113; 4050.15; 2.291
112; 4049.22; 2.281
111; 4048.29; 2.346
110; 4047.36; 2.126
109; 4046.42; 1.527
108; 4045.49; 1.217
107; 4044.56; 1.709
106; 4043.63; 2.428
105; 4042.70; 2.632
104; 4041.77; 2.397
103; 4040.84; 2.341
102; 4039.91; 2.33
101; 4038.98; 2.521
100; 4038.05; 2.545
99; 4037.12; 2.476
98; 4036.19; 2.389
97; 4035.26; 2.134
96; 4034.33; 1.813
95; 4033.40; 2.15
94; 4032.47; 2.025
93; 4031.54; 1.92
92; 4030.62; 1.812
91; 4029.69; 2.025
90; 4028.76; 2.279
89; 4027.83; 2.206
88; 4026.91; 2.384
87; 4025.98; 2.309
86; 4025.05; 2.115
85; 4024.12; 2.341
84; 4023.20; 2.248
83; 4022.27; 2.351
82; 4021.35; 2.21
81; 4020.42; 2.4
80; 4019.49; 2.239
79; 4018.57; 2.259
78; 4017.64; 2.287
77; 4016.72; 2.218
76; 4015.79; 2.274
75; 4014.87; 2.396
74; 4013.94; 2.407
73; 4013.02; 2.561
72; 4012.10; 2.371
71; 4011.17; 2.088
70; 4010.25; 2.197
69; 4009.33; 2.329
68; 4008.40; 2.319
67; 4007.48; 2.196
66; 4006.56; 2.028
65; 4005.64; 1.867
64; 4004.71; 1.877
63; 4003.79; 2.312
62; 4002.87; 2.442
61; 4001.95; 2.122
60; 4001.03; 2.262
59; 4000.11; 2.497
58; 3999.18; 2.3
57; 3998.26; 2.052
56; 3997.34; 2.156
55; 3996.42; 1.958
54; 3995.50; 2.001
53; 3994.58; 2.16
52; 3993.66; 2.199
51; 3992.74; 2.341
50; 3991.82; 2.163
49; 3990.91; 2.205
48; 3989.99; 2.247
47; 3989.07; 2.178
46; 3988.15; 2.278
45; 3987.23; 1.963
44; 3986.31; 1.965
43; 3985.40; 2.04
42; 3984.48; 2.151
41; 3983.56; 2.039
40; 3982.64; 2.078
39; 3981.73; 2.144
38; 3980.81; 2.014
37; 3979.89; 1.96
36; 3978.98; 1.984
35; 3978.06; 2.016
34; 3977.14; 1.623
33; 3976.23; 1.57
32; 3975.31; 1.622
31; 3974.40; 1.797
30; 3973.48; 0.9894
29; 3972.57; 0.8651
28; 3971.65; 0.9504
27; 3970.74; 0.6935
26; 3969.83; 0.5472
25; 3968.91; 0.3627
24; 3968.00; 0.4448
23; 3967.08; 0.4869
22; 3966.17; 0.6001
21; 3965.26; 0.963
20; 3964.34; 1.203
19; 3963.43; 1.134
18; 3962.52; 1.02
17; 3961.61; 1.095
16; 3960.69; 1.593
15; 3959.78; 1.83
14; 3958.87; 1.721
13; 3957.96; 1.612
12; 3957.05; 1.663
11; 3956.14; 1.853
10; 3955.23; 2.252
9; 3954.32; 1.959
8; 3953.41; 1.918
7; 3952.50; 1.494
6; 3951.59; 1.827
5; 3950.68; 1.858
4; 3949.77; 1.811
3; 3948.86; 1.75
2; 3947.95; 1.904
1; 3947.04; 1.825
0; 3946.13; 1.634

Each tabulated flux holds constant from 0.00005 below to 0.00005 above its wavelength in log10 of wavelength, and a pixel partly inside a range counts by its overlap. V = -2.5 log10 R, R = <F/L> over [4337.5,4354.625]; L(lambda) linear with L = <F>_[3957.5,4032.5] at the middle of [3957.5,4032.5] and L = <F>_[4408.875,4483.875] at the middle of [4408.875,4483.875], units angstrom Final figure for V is 0.09 mag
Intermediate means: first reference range 1.9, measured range 2.14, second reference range 2.45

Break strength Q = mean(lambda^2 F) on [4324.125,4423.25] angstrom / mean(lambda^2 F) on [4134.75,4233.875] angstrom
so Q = 1.11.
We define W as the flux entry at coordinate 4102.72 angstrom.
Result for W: 1.554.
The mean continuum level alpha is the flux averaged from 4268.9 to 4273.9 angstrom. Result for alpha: 1.86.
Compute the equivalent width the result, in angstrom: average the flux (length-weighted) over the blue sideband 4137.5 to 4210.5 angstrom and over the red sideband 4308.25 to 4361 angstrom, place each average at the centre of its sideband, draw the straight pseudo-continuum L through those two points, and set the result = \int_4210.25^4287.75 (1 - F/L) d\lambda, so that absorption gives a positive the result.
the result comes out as 2.3 angstrom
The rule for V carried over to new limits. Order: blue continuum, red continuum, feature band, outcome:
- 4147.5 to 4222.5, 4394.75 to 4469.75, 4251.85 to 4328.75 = 0.14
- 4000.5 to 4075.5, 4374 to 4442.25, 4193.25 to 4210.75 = -0.01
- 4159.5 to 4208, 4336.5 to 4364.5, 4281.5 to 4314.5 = 0.22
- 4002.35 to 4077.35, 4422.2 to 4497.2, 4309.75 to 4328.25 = 0.12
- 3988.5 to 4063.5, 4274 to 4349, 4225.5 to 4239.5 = 0.01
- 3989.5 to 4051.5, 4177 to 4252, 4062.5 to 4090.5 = 0.03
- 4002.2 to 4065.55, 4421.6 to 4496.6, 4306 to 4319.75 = 0.21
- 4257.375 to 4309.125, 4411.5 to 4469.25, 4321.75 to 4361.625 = -0.02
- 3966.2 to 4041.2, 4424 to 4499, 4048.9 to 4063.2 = -0.07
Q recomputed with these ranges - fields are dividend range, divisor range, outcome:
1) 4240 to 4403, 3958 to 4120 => 1.20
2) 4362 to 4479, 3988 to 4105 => 1.31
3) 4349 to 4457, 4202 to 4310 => 1.21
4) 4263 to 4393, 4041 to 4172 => 1.07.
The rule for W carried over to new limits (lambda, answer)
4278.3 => 2.239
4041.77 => 2.397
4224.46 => 2.074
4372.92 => 2.576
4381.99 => 2.237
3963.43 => 1.134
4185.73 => 2.429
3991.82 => 2.163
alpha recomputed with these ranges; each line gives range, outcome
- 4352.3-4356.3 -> 2.34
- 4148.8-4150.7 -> 2.21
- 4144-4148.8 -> 2.24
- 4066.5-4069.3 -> 2.18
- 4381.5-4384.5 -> 1.82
